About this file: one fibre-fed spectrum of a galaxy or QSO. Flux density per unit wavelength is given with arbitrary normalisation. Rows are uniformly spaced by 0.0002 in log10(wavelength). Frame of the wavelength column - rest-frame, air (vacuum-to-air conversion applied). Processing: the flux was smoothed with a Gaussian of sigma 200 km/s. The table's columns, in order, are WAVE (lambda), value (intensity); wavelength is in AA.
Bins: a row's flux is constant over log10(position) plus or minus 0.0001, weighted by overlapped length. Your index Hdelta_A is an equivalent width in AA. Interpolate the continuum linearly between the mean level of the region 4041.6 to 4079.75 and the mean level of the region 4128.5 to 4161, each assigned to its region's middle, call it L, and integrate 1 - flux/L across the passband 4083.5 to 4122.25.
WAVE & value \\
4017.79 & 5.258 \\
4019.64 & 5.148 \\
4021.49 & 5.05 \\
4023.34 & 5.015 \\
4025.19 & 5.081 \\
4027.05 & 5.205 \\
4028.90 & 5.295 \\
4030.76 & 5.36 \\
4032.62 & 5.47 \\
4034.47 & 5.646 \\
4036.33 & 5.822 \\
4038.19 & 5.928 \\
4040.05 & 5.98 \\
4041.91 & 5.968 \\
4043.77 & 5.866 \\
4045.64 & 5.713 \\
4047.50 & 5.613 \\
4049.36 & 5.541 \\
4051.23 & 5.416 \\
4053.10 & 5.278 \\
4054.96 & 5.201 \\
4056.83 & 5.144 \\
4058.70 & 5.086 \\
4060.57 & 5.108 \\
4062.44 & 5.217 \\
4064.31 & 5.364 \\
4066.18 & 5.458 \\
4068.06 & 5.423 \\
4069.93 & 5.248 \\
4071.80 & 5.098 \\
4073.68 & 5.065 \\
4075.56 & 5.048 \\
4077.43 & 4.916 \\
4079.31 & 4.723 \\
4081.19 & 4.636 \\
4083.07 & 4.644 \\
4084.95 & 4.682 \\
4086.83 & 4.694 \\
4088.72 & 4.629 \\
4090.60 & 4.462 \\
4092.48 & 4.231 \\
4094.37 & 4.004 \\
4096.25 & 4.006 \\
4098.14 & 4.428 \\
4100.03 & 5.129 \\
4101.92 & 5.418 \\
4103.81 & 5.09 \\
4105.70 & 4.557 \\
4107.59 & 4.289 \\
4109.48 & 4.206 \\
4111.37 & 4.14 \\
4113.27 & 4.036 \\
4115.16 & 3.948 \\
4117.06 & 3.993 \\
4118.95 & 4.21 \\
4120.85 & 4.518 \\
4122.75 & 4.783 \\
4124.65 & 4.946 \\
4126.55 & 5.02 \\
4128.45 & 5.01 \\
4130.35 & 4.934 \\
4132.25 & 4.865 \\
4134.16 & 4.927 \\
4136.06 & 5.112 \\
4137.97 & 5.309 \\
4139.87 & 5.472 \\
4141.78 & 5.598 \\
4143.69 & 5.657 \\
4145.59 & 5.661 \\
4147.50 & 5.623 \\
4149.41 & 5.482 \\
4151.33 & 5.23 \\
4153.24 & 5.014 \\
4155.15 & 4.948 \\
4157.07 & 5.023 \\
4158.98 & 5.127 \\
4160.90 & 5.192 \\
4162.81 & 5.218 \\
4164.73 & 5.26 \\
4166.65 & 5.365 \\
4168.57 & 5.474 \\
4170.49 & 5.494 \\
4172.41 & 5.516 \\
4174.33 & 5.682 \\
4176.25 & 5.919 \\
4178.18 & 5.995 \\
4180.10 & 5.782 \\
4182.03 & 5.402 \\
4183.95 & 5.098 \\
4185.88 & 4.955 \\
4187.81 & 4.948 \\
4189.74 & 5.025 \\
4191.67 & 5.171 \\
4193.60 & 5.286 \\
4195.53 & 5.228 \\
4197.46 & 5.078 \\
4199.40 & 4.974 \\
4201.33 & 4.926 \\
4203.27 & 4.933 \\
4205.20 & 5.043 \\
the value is 6.1 AA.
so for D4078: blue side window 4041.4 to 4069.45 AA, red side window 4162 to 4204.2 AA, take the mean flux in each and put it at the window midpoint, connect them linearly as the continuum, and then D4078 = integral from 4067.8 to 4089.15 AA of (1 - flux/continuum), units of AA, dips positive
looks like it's 2.00 AA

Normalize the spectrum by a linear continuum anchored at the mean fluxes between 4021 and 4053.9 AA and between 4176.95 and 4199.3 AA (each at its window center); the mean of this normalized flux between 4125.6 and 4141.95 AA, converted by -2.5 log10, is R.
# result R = 0.05 mag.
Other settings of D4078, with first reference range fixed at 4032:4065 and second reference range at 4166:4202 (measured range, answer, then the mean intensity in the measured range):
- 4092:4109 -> 2.7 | 4.57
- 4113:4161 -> 3.6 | 5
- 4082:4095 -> 2.3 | 4.49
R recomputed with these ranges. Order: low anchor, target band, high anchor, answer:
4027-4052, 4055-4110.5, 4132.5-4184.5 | 0.151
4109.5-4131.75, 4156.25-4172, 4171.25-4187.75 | -0.007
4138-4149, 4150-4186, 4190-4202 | -0.002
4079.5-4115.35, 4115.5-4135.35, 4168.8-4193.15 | 0.025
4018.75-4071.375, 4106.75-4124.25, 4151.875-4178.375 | 0.254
